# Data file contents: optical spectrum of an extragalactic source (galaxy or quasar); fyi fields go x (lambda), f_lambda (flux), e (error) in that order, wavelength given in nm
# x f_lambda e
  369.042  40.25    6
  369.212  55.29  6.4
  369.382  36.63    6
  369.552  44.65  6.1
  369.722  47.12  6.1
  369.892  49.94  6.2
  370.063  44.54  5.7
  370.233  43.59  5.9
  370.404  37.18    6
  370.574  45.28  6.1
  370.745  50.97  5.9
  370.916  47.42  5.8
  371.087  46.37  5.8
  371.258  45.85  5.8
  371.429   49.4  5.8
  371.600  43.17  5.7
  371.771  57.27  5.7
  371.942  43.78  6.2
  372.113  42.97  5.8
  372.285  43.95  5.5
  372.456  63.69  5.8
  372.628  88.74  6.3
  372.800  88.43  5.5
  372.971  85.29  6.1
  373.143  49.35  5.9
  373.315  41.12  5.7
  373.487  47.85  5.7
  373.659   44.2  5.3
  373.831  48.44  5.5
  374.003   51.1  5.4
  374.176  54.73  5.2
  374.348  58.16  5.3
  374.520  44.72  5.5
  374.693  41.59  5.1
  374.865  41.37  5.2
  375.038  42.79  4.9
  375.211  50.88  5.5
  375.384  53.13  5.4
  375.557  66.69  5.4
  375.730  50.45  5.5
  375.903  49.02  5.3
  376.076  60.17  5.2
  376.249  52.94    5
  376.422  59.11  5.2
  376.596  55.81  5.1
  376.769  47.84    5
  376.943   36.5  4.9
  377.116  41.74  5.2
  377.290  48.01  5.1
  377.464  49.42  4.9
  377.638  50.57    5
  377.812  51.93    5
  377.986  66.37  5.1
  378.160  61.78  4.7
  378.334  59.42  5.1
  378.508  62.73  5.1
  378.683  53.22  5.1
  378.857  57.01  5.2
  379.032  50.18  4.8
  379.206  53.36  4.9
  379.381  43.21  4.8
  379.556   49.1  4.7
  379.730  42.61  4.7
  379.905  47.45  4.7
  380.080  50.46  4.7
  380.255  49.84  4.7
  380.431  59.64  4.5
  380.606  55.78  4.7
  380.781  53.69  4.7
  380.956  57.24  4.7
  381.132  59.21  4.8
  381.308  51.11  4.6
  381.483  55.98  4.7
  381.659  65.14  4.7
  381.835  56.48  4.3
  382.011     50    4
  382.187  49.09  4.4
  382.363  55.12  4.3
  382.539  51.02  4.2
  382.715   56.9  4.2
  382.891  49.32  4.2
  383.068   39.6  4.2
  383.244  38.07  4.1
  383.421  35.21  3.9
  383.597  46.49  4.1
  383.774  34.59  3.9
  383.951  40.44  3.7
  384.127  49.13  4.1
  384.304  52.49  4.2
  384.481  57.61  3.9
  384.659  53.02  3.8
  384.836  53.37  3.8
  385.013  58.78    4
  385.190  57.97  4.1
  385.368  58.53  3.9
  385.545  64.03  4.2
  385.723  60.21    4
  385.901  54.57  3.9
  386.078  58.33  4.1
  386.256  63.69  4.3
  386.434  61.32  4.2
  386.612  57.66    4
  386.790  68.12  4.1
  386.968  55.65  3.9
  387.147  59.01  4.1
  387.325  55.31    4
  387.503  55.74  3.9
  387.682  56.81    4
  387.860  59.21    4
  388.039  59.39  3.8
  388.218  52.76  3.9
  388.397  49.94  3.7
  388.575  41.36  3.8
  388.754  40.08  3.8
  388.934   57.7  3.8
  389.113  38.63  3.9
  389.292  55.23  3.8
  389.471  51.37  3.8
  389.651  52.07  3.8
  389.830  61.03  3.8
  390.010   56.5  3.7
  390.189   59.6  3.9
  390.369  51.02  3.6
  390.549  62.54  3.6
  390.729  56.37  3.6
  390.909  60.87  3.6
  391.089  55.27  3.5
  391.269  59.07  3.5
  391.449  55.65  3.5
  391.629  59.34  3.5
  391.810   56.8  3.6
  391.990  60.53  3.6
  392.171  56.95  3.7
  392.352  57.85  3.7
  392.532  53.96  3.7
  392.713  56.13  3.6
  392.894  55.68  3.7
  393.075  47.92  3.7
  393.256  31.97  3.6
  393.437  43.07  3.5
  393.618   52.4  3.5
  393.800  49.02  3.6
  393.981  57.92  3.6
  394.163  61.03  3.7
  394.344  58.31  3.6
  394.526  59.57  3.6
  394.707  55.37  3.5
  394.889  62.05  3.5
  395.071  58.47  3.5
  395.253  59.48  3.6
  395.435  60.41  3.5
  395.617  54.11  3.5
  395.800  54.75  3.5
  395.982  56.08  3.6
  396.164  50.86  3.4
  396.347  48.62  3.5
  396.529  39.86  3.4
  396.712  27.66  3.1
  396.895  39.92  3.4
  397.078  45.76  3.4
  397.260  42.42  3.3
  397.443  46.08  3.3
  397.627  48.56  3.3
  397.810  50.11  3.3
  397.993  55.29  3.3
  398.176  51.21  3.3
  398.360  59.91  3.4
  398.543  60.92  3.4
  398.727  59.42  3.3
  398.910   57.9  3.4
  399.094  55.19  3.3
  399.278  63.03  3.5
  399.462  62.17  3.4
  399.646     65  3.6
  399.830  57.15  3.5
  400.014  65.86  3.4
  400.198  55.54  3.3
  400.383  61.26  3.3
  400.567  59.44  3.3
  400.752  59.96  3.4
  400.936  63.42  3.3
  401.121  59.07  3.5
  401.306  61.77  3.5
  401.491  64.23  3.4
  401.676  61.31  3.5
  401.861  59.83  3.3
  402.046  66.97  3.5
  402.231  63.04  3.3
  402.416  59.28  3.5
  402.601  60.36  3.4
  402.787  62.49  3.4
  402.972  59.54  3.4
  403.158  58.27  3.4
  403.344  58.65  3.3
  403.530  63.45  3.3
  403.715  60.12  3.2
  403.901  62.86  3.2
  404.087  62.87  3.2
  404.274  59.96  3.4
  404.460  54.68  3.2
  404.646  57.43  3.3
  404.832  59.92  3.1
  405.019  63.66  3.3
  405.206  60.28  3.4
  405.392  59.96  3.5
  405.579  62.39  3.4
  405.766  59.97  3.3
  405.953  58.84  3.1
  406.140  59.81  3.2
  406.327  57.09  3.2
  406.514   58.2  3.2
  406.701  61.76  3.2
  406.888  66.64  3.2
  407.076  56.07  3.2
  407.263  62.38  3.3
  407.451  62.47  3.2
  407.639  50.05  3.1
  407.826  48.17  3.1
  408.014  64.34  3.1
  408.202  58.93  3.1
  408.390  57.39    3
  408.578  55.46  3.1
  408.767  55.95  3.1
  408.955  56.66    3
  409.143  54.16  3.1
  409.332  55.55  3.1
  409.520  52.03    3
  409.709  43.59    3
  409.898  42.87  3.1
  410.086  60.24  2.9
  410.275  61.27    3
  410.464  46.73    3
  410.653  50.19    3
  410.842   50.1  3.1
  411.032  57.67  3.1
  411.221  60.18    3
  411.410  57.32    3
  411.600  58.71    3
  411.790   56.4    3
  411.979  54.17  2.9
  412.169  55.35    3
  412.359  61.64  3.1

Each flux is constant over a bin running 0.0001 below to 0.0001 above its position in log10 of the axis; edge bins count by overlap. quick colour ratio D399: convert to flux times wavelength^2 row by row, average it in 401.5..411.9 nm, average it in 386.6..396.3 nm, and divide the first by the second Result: 1.14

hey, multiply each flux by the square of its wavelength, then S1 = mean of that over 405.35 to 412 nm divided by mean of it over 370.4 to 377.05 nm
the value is 1.3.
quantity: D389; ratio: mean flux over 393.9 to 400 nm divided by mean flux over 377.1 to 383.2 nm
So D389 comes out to 1.0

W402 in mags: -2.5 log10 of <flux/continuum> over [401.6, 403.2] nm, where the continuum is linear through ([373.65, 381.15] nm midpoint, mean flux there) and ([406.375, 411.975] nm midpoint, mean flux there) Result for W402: -0.12 mag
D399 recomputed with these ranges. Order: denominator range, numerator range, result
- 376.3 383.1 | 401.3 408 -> 1.29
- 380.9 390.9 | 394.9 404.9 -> 1.14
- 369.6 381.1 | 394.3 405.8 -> 1.25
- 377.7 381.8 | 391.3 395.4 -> 1.08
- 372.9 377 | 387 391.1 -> 1.14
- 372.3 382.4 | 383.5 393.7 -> 1.07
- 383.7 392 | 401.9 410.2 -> 1.16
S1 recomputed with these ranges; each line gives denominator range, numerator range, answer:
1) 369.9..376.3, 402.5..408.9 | 1.36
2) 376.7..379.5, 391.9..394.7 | 1.11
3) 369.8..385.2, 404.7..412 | 1.29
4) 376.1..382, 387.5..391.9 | 1.08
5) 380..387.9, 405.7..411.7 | 1.18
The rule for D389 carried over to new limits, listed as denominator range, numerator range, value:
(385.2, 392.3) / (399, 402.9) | 1.09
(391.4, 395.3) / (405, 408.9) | 1.07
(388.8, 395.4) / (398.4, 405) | 1.10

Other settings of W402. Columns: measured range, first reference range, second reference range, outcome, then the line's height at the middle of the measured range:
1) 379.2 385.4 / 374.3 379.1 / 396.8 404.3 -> 0.06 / 53.7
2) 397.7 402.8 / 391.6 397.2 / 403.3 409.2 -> -0.08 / 55.8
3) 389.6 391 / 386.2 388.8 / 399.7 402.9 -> -0.01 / 57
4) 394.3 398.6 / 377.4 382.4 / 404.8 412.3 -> 0.08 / 55.6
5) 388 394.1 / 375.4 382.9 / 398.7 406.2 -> 0.07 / 57.1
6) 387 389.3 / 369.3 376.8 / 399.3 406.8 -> 0.07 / 56.1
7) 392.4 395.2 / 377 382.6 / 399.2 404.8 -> 0.09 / 58.1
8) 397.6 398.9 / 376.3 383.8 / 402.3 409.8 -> 0.02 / 56.4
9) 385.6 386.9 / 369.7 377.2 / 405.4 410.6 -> -0.14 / 53.3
